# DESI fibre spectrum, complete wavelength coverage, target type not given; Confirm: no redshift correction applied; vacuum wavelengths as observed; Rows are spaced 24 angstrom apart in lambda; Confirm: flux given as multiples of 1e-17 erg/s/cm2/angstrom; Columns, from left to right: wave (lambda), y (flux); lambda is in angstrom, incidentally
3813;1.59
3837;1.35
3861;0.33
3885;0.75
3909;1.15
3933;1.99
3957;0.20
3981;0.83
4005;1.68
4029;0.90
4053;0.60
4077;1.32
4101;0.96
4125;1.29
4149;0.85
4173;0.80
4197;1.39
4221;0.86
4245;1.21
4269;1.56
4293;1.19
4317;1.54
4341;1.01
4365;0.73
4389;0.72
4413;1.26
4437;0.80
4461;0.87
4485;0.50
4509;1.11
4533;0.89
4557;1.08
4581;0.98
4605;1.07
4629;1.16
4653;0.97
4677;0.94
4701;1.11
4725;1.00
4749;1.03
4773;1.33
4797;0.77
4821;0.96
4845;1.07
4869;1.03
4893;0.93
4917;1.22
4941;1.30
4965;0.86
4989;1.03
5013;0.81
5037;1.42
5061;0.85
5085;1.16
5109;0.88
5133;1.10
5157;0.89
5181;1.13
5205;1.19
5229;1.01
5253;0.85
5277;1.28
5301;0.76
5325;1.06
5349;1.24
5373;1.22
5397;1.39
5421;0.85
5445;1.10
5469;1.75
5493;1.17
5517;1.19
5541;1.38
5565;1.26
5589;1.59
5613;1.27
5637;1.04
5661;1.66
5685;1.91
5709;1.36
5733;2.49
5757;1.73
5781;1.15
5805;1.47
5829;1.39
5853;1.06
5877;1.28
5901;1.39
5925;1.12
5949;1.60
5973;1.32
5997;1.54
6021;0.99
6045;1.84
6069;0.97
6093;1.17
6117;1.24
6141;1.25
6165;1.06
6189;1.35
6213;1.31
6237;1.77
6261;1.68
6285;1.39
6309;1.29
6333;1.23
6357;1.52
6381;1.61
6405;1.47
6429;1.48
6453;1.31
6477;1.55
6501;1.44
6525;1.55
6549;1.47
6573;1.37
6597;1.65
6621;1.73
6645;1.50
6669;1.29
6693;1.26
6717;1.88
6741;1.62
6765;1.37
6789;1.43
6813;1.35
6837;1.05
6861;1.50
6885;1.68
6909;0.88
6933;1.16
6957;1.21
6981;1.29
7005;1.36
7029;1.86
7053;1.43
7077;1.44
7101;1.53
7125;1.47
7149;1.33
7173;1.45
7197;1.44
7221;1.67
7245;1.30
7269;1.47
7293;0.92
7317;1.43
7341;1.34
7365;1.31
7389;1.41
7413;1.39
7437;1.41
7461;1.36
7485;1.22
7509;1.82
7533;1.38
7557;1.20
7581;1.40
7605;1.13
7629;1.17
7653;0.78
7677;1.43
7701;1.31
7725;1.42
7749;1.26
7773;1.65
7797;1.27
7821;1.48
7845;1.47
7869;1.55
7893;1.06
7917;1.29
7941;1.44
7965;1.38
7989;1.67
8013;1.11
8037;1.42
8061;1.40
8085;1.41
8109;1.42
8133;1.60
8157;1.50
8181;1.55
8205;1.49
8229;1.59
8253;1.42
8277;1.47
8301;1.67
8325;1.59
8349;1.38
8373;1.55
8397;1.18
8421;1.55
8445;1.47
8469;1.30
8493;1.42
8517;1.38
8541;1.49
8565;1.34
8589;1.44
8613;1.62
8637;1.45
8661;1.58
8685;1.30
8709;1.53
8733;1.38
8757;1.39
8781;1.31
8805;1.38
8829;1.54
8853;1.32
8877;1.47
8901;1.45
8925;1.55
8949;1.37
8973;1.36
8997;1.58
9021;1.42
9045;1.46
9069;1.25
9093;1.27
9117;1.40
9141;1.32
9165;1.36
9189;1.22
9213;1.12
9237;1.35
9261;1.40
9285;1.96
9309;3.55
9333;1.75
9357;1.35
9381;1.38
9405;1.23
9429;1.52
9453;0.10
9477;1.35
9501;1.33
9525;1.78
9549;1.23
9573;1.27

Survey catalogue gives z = 0.417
